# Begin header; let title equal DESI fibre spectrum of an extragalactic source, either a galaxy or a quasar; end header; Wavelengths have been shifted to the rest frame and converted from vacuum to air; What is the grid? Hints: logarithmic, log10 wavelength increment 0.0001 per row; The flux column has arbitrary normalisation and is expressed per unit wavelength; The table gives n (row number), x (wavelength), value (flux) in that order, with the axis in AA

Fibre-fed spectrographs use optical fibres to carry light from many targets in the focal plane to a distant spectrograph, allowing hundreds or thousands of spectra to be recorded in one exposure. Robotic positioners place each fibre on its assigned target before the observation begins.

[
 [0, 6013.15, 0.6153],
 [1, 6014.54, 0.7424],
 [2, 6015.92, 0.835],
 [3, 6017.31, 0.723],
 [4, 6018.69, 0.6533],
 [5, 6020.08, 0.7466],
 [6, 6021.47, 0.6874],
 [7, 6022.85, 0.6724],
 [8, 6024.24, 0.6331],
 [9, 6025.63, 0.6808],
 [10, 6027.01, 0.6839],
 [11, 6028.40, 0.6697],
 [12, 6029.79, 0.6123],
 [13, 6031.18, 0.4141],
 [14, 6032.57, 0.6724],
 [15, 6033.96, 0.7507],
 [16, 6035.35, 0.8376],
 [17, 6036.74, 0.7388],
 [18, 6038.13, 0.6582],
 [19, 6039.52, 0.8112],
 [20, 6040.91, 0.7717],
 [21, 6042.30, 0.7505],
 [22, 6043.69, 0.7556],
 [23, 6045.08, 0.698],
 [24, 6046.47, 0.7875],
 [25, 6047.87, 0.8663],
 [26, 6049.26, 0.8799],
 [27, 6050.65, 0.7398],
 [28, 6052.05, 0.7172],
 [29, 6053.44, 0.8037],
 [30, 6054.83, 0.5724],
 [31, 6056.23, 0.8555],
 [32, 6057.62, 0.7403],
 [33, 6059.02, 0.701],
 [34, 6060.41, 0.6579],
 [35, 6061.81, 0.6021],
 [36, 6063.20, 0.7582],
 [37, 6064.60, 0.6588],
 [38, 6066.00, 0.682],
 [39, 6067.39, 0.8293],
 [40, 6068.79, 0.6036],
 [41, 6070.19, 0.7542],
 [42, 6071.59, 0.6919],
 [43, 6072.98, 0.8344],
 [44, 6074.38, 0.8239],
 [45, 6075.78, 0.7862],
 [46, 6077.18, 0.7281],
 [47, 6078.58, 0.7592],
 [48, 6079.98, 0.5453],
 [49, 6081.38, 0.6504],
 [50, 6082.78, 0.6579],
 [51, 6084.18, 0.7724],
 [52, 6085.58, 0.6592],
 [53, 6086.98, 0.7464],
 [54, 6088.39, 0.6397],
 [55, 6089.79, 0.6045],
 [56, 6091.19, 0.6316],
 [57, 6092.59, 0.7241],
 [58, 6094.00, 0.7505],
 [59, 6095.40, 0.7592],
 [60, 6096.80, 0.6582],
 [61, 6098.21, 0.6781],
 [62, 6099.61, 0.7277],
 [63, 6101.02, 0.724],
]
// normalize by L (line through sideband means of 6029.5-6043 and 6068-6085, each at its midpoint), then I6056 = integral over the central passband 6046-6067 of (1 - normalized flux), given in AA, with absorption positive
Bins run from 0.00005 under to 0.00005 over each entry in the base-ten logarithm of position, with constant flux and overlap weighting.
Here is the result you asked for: -0.7 AA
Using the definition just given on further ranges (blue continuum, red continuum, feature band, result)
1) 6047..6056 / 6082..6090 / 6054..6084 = 0.6 AA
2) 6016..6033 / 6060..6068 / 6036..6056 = -2.2 AA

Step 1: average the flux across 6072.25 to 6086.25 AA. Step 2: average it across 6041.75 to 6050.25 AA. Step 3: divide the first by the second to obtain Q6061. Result 0.9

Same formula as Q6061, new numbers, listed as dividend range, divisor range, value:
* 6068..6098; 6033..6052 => 0.91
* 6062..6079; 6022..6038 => 1.10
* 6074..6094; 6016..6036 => 1.02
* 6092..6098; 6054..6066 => 1.04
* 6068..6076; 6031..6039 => 1.07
